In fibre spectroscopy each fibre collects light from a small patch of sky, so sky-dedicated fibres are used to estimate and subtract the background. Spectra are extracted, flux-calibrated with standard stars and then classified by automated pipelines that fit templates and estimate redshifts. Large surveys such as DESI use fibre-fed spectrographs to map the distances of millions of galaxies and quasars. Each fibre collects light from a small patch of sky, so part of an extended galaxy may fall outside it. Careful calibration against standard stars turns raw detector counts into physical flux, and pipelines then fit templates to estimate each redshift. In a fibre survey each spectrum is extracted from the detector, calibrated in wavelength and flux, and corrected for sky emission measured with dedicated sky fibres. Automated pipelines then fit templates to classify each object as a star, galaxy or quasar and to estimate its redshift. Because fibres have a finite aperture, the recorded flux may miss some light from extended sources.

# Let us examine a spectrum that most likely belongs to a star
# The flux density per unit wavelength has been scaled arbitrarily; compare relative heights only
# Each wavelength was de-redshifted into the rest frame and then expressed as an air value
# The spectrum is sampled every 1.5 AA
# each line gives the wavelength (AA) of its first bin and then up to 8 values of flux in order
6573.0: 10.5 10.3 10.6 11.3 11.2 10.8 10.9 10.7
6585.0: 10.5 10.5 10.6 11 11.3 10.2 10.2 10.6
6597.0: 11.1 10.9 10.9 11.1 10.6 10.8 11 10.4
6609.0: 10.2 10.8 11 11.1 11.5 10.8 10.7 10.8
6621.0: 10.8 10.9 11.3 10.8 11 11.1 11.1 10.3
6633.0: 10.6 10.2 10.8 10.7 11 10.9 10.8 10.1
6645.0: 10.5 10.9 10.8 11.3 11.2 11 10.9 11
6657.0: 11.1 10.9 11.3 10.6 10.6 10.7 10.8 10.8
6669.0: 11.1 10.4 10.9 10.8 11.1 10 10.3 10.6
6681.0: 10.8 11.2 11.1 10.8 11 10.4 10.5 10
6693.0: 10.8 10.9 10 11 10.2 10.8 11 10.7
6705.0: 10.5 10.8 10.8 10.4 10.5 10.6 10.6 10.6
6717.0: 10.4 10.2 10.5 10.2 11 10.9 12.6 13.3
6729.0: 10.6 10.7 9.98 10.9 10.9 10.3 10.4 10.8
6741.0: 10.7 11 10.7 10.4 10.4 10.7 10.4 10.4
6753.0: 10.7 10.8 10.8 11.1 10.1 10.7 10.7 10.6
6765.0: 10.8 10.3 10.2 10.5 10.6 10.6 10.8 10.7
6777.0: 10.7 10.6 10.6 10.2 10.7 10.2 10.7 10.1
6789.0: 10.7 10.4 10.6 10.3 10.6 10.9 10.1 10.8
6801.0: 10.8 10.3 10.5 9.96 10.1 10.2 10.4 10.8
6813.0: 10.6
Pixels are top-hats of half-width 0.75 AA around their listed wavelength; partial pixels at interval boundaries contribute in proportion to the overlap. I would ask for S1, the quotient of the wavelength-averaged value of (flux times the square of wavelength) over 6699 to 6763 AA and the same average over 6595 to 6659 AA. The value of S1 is 1.02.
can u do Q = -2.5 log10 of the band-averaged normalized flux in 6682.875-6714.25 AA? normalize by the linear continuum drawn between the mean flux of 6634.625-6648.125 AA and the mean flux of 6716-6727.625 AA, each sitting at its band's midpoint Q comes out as 0.03 mag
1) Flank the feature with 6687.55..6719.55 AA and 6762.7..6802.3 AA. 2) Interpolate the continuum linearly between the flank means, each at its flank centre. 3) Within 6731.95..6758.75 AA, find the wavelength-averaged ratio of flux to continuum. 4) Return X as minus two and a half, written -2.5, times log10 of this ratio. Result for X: -0.009 mag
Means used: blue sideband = 10.6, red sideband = 10.5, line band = 10.6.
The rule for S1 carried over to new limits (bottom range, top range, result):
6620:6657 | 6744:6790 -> 1.01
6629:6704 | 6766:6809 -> 1.01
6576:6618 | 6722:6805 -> 1.04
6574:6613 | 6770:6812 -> 1.04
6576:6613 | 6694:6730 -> 1.04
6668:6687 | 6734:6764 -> 1.01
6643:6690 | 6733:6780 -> 1.01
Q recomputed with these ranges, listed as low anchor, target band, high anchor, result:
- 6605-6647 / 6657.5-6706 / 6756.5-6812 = 0.00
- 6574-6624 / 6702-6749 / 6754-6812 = -0.01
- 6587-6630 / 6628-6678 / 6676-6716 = -0.01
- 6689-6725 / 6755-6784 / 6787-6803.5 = -0.01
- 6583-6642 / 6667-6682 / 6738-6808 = 0.00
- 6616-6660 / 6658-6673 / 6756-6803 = 0.00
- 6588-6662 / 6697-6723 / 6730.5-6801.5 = 0.01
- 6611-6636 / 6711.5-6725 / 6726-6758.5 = 0.03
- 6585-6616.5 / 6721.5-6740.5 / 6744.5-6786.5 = -0.04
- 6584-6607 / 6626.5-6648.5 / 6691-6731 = 0.00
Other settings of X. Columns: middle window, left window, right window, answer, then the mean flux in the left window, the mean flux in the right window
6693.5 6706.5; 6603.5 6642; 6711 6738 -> 0.02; 10.8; 10.8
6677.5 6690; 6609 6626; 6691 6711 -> -0.01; 10.9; 10.6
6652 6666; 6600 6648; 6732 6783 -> -0.01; 10.8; 10.6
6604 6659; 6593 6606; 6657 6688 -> -0.01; 10.8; 10.8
